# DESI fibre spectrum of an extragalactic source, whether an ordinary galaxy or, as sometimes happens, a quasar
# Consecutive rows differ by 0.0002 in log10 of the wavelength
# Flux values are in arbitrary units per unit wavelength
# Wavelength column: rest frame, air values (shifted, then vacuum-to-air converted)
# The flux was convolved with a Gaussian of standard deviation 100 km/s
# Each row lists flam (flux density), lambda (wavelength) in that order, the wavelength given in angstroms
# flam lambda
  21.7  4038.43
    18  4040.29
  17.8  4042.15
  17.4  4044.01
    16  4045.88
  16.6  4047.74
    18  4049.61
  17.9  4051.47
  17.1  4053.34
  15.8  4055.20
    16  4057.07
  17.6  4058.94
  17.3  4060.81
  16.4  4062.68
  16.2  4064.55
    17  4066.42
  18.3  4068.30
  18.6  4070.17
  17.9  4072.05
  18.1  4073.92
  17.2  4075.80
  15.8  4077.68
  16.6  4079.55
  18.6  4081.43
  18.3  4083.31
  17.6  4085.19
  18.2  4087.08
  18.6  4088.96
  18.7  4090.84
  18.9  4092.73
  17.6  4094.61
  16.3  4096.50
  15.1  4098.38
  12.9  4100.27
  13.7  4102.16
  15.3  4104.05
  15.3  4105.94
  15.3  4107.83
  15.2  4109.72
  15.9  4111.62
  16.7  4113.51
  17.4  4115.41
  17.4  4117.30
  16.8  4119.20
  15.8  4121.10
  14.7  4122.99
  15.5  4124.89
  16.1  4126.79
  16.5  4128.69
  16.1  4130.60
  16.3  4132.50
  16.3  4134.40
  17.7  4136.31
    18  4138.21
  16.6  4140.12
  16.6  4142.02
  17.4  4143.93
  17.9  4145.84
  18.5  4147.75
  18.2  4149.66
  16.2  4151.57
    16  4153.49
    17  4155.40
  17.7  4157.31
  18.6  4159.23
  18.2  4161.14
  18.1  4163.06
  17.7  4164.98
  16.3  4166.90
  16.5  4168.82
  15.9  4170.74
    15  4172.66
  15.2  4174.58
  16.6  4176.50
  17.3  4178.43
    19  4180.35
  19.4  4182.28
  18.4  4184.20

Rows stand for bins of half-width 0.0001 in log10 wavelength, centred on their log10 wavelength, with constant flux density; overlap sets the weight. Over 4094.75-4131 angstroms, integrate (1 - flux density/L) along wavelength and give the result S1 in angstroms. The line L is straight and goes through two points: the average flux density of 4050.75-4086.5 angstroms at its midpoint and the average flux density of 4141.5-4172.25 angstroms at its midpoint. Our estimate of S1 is 3.3 angstroms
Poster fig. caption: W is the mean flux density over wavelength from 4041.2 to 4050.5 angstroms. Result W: 17.1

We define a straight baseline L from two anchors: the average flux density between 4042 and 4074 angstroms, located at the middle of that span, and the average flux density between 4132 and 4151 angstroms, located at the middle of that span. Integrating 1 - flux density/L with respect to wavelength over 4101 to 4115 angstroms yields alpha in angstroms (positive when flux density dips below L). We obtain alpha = 1.5 angstroms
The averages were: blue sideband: 17.2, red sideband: 17.4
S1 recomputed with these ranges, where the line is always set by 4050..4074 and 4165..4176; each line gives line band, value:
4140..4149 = -0.7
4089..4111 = 1.1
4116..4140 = 0.0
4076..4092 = -0.8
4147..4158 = -0.7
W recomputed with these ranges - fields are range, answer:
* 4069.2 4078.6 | 17.5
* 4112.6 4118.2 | 17.2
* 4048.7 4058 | 17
